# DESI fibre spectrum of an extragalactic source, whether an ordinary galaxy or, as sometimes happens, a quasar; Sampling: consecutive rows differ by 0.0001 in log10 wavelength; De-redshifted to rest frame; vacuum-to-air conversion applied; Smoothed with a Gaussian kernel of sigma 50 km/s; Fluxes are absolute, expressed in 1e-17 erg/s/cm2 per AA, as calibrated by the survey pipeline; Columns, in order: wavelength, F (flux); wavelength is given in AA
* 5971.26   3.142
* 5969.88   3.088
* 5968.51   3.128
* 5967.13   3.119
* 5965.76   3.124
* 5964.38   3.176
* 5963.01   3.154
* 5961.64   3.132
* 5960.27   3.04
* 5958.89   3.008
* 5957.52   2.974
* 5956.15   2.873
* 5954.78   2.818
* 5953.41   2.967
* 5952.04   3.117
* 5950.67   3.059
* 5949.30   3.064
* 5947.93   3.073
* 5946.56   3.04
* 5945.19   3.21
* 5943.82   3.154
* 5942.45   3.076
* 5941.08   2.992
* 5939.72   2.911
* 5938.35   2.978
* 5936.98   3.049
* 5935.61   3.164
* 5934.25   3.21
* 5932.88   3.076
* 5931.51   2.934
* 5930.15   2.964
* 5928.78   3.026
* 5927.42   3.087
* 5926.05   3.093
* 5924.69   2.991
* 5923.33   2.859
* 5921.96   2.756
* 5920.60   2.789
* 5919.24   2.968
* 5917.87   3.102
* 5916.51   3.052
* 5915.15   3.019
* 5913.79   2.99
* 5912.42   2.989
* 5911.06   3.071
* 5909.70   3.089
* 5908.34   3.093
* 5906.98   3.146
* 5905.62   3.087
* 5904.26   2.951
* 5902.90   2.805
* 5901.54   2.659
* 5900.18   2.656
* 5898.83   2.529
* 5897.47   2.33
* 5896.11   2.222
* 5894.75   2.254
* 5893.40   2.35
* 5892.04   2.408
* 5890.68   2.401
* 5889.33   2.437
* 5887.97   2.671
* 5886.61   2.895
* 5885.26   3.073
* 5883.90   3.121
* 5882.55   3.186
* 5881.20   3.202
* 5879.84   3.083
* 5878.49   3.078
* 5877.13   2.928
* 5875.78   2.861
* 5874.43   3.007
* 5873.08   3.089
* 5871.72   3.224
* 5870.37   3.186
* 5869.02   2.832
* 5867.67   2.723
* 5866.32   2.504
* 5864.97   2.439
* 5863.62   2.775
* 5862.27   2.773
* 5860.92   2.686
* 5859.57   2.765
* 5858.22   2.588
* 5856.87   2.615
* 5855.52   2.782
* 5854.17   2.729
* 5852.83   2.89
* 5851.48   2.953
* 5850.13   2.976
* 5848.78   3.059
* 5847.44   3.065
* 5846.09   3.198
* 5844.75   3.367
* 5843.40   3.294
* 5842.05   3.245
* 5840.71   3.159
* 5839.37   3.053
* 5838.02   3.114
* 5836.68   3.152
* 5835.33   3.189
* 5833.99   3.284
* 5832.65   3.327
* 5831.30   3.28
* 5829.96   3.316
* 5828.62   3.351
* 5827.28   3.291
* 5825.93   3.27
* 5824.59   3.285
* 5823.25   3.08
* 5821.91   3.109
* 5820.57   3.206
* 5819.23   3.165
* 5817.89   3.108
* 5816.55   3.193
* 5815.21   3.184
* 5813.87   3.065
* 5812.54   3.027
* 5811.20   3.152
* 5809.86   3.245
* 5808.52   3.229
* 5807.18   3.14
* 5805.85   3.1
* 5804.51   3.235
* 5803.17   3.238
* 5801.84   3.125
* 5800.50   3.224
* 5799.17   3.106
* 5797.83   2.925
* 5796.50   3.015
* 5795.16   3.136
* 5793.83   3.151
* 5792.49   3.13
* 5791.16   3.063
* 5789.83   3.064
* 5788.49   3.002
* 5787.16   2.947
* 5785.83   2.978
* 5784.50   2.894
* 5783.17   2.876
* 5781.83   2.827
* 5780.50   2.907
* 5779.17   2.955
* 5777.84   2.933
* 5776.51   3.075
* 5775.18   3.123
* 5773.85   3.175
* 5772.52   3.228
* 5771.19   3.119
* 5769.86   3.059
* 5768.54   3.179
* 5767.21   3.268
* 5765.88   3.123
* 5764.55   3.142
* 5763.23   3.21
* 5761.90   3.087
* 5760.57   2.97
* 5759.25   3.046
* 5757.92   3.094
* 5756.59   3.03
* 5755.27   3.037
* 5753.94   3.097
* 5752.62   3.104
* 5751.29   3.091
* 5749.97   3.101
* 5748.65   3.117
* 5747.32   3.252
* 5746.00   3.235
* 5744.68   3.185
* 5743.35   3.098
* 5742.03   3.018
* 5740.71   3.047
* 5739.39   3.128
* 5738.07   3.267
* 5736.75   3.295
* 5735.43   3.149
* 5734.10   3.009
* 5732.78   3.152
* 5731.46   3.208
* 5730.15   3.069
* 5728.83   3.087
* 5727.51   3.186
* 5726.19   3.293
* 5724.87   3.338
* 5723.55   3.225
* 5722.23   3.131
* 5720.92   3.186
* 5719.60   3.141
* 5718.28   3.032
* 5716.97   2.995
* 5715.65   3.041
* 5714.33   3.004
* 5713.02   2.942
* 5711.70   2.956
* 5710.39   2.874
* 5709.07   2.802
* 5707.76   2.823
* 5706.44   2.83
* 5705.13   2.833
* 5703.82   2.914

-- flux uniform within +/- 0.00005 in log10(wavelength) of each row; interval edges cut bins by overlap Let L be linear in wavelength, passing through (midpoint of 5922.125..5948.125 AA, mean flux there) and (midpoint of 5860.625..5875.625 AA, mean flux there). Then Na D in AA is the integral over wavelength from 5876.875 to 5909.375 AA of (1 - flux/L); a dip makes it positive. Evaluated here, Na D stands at 1.6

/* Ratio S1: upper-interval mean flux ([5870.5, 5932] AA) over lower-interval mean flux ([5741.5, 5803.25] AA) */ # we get 0.94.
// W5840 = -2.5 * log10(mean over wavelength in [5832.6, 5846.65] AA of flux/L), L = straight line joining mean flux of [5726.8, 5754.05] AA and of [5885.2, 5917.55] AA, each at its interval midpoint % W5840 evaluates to -0.11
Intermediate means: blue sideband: 3.14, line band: 3.21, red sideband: 2.76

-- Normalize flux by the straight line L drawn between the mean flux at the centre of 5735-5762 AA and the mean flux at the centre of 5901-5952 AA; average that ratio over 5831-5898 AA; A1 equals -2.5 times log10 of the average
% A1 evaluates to 0.058 mag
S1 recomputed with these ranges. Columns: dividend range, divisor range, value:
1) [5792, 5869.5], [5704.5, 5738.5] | 1.00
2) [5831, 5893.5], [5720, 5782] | 0.94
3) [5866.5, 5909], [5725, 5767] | 0.90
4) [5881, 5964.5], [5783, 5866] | 0.95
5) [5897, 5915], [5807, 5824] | 0.92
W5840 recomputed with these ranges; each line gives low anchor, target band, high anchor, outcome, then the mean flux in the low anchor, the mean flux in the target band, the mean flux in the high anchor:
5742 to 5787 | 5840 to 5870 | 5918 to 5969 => 0.06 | 3.08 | 2.89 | 3.03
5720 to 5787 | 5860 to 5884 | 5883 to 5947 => 0.01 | 3.11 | 2.92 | 2.89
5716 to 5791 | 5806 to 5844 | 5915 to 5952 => -0.04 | 3.1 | 3.2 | 3.03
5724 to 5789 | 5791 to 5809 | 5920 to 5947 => -0.02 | 3.1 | 3.13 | 3.02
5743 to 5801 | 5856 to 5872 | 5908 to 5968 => 0.11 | 3.08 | 2.75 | 3.03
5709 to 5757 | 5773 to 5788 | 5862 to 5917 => 0.02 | 3.11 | 2.98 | 2.83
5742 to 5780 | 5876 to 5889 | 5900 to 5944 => 0.01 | 3.11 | 3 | 3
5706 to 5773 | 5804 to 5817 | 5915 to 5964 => -0.03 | 3.1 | 3.16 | 3.02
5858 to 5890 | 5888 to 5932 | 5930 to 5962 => 0.06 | 2.88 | 2.81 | 3.04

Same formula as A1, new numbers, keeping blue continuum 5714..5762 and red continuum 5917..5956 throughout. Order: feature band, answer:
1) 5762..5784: 0.011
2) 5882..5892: 0.093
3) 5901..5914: 0.015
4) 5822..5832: -0.062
